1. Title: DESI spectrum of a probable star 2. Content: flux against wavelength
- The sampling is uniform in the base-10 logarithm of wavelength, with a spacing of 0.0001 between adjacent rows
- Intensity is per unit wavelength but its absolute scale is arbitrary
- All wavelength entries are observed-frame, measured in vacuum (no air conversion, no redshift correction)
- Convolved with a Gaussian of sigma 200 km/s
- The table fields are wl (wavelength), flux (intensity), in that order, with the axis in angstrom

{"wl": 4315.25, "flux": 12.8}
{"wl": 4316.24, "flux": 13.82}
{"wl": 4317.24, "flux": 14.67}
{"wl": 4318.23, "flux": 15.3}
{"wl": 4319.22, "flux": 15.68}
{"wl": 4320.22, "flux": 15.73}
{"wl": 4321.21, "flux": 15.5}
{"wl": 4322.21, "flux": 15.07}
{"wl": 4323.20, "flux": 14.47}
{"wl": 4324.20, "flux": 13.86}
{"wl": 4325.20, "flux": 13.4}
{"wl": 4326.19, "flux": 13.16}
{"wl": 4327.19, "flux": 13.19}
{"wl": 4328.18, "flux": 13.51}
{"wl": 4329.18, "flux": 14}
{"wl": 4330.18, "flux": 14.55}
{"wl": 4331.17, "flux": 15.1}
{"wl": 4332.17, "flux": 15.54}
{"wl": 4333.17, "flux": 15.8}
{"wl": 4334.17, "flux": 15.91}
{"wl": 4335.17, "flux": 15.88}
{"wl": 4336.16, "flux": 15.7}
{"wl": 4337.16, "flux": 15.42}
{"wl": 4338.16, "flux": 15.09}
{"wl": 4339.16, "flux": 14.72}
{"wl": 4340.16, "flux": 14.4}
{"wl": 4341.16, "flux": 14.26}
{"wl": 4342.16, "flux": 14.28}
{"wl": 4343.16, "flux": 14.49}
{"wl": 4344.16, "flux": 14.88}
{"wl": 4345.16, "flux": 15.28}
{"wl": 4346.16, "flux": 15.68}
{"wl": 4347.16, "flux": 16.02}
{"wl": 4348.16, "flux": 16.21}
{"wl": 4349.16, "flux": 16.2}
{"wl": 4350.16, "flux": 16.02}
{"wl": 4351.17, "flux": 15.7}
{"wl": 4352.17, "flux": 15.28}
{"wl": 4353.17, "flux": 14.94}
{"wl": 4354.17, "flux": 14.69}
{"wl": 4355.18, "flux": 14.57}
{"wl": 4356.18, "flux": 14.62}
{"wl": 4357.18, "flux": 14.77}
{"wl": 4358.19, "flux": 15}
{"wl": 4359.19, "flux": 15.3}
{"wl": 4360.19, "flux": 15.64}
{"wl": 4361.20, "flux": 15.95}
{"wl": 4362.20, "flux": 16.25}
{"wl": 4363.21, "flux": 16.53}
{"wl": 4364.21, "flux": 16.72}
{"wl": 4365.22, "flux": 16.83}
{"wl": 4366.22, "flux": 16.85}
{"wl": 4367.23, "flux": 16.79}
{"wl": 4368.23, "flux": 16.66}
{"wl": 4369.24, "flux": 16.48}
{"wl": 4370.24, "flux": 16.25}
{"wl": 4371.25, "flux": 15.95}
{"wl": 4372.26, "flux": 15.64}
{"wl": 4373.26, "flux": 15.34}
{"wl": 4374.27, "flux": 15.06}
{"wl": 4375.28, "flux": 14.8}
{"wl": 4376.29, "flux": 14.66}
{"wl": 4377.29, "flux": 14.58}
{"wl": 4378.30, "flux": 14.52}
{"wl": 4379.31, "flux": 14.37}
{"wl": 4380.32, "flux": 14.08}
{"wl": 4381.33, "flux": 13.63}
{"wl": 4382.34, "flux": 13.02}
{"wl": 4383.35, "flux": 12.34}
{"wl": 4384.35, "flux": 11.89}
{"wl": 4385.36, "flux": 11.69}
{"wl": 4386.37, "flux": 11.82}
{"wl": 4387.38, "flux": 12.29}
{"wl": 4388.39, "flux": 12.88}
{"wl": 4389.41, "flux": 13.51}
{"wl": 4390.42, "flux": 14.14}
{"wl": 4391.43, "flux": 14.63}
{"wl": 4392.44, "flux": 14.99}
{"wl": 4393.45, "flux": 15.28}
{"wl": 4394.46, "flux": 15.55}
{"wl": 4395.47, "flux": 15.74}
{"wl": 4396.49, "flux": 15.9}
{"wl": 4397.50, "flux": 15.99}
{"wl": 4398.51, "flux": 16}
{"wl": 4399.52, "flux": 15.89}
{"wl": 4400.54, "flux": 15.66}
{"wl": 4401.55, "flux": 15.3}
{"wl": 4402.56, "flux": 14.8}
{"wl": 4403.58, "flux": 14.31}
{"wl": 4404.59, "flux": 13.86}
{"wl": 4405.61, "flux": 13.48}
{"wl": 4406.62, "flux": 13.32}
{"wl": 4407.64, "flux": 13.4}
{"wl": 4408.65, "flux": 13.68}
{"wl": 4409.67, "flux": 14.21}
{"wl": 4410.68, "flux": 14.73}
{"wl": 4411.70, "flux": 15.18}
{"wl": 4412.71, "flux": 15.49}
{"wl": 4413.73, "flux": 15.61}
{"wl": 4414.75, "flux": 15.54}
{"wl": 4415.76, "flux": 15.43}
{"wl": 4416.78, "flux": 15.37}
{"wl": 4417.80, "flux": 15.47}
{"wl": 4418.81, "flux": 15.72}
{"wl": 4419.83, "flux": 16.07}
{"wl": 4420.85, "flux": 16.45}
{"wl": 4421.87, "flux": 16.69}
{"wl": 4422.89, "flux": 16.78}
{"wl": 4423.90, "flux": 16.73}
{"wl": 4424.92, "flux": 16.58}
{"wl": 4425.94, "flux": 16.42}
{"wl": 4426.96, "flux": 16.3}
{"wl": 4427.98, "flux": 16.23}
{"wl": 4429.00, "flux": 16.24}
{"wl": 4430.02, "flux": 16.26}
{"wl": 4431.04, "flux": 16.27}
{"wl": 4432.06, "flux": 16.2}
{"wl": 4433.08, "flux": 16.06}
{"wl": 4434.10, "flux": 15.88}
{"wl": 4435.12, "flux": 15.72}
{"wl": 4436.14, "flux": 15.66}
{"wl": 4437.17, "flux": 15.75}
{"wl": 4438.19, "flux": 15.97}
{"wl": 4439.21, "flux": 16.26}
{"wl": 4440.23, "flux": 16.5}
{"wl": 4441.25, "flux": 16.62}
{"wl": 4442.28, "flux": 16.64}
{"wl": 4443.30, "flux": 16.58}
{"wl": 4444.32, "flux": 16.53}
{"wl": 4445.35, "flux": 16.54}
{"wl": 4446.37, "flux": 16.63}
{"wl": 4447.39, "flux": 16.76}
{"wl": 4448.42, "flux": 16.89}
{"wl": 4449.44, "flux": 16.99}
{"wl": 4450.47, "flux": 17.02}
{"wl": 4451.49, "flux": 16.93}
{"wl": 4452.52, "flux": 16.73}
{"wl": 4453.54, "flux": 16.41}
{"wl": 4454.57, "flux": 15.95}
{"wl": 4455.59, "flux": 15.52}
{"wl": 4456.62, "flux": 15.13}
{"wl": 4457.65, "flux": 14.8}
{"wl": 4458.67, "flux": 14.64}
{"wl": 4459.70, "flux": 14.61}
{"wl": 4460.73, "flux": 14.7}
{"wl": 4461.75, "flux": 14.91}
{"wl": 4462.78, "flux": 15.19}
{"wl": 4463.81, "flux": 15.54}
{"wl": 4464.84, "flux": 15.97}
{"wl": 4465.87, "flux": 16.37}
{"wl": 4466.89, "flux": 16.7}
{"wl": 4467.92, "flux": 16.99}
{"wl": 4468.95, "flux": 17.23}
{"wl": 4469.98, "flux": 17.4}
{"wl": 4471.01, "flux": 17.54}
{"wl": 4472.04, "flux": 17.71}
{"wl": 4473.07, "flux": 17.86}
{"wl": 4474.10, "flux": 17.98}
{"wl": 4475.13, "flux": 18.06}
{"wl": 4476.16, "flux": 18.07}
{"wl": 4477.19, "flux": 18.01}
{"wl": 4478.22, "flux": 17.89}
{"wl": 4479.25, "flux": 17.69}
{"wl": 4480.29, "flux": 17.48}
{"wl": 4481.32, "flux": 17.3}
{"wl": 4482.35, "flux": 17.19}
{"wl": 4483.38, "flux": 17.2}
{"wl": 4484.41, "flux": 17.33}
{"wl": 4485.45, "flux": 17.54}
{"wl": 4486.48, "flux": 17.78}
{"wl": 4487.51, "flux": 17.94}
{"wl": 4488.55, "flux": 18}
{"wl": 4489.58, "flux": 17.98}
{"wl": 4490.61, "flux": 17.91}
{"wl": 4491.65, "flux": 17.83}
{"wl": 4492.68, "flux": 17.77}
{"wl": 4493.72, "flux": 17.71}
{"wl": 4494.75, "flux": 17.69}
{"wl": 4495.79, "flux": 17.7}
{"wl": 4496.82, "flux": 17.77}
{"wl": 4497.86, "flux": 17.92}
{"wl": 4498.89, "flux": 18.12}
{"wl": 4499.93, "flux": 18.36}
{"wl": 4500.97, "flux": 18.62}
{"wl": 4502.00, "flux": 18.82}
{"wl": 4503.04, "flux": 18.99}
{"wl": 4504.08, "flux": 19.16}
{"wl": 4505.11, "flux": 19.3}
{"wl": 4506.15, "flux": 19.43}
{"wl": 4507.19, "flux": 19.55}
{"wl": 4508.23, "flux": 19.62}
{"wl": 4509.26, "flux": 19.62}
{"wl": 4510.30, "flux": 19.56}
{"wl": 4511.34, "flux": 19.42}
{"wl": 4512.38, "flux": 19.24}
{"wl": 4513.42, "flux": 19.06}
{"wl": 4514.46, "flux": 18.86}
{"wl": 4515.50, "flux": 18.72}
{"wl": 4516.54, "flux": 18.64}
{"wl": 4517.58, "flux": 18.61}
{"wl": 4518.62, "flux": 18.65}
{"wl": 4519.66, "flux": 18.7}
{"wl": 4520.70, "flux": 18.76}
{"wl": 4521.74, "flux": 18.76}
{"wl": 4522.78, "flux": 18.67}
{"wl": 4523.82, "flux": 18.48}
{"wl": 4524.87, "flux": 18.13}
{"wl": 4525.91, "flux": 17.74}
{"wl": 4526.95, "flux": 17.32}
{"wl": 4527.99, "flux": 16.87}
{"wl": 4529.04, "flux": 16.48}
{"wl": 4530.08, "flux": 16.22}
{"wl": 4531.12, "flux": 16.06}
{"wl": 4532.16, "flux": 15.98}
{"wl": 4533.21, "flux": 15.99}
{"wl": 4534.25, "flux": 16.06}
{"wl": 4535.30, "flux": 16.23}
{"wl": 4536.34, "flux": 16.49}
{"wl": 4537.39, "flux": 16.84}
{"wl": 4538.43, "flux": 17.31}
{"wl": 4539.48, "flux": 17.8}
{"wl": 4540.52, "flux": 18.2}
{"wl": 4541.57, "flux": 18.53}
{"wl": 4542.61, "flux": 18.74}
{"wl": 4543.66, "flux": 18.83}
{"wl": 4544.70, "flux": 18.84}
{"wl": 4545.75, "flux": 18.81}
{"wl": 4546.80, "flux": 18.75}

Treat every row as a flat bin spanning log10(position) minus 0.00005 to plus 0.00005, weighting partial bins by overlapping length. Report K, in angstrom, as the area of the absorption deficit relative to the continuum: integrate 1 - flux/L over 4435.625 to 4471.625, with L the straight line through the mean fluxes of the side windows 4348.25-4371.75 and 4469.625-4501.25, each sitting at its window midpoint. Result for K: 2.3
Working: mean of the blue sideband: 15.8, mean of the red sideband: 17.8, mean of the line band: 16.2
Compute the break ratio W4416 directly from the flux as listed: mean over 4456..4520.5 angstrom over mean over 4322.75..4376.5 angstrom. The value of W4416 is 1.16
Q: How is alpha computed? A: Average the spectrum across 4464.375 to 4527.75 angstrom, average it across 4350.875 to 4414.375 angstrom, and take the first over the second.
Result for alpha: 1.22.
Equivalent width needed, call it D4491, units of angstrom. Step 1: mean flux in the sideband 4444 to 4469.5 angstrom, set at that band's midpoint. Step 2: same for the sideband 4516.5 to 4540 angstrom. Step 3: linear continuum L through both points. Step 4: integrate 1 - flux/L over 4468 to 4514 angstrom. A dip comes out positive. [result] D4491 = -4.05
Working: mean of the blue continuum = 16.1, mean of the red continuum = 17.4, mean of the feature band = 18.2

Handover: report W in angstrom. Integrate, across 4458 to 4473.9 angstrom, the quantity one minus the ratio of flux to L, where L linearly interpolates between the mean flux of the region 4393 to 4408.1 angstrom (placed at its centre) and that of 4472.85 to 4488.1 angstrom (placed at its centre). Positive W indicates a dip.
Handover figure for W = 0.9 angstrom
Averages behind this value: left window 15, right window 17.7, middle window 16.2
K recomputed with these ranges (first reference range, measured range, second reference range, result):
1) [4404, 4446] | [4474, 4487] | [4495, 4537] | -0.33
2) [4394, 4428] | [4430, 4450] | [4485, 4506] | 0.01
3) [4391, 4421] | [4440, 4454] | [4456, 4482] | -0.53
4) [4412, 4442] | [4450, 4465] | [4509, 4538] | 0.94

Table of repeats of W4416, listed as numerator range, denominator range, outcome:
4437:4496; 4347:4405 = 1.12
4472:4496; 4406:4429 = 1.14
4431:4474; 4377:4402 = 1.14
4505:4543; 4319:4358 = 1.21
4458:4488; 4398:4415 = 1.15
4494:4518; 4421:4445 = 1.15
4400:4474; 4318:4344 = 1.08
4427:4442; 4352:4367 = 1.03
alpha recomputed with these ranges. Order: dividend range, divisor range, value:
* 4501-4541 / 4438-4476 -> 1.10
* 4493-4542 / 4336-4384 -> 1.19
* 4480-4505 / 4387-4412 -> 1.23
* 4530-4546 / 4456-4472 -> 1.09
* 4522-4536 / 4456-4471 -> 1.08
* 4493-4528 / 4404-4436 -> 1.20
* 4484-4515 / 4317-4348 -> 1.24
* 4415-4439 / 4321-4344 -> 1.10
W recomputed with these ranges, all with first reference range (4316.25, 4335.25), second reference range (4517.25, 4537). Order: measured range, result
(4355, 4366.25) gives -0.4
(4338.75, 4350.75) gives -0.2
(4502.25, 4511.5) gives -1.2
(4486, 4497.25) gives -0.6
